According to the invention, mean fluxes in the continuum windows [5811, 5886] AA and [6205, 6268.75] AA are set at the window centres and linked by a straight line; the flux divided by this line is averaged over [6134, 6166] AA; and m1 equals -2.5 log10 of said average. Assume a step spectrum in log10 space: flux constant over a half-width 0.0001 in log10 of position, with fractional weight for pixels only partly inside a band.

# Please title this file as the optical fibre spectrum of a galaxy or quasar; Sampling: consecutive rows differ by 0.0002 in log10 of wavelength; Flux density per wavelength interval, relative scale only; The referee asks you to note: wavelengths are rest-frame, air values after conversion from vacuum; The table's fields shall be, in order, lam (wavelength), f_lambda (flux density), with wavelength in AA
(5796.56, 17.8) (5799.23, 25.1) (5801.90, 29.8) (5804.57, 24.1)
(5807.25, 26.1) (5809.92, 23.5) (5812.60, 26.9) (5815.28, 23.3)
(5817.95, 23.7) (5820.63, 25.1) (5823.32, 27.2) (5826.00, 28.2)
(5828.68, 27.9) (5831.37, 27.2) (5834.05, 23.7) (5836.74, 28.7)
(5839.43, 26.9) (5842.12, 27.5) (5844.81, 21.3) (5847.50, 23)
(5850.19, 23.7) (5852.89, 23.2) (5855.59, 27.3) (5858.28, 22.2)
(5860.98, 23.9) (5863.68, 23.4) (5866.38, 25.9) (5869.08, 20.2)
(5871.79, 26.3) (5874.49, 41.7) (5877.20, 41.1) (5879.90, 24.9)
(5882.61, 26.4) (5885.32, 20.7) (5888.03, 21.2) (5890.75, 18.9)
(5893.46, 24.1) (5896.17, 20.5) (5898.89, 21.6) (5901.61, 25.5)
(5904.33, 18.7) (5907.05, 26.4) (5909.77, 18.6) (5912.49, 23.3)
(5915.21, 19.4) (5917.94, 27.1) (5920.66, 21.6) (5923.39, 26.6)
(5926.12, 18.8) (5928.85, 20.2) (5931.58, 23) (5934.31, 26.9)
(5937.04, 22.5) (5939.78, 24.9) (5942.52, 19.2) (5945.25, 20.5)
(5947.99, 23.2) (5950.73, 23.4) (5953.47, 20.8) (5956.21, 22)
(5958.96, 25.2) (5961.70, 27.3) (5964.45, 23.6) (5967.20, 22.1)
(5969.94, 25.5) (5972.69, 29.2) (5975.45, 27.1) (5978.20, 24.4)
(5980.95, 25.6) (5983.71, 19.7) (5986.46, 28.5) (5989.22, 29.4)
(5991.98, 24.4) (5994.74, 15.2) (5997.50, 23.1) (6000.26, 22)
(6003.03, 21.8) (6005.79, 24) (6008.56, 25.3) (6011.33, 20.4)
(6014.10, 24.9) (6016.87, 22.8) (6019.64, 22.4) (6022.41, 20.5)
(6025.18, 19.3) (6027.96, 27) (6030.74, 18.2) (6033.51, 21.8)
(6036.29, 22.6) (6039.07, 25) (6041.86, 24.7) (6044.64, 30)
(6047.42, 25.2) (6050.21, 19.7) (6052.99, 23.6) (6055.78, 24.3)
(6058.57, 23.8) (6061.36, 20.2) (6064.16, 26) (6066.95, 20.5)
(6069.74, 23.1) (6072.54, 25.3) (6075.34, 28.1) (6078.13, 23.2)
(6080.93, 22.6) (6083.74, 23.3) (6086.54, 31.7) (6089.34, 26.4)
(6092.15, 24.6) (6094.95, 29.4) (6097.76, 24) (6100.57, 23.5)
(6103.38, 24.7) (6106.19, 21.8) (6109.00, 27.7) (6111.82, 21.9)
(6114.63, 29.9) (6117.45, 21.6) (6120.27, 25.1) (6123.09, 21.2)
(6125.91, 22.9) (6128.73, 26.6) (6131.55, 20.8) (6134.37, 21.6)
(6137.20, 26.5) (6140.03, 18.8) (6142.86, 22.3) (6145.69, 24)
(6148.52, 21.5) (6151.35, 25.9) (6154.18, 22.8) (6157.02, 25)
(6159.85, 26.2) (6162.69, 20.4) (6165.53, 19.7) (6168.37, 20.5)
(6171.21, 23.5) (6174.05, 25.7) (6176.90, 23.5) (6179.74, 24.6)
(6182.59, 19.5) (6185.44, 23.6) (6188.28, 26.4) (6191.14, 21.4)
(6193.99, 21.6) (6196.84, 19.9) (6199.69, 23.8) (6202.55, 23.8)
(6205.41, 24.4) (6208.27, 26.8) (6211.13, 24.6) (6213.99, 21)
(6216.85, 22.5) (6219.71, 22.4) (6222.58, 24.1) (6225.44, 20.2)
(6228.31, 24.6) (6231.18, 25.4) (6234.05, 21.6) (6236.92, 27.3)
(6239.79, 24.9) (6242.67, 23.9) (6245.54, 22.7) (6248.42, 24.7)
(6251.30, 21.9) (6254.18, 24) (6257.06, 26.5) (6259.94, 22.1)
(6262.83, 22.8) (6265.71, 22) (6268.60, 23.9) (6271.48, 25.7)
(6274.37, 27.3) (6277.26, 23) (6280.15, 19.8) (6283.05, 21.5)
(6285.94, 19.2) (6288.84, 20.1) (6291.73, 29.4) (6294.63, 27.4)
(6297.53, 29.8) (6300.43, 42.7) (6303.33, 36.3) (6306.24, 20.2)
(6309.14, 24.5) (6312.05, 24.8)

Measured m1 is 0.05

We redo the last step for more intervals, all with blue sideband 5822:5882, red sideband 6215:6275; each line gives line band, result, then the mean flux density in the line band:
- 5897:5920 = 0.17 mag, 22.5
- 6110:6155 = 0.05 mag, 23.4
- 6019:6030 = 0.15 mag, 22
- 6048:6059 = 0.10 mag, 22.9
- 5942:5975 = 0.09 mag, 23.7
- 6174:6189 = 0.03 mag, 23.6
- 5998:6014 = 0.12 mag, 22.9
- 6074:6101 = -0.04 mag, 25.8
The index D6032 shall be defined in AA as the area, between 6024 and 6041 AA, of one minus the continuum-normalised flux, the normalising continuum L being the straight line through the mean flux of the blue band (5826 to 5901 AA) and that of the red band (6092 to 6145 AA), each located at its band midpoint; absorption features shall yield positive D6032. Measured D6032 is 1.4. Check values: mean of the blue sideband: 25.4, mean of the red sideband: 23.9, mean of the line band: 22.4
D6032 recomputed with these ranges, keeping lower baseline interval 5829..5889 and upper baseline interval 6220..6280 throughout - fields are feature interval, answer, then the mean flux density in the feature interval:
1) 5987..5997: 0.7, 23.5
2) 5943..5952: 1.2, 22.1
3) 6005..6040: 3.5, 22.6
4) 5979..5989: 0.1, 25.2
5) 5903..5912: 1.5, 21.4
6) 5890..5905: 2.3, 21.8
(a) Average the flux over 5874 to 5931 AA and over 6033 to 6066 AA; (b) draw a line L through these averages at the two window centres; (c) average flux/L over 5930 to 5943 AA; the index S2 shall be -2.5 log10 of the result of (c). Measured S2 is 0.02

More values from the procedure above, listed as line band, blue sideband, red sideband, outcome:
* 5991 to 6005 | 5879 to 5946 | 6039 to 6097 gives 0.12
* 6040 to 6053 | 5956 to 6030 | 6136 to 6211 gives -0.05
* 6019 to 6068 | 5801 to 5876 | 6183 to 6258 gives 0.07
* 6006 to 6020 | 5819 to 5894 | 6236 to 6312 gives 0.10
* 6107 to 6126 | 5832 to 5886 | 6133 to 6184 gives -0.05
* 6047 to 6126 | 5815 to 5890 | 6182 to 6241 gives 0.00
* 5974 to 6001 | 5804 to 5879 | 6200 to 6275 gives 0.06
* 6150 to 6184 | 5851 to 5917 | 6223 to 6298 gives 0.04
